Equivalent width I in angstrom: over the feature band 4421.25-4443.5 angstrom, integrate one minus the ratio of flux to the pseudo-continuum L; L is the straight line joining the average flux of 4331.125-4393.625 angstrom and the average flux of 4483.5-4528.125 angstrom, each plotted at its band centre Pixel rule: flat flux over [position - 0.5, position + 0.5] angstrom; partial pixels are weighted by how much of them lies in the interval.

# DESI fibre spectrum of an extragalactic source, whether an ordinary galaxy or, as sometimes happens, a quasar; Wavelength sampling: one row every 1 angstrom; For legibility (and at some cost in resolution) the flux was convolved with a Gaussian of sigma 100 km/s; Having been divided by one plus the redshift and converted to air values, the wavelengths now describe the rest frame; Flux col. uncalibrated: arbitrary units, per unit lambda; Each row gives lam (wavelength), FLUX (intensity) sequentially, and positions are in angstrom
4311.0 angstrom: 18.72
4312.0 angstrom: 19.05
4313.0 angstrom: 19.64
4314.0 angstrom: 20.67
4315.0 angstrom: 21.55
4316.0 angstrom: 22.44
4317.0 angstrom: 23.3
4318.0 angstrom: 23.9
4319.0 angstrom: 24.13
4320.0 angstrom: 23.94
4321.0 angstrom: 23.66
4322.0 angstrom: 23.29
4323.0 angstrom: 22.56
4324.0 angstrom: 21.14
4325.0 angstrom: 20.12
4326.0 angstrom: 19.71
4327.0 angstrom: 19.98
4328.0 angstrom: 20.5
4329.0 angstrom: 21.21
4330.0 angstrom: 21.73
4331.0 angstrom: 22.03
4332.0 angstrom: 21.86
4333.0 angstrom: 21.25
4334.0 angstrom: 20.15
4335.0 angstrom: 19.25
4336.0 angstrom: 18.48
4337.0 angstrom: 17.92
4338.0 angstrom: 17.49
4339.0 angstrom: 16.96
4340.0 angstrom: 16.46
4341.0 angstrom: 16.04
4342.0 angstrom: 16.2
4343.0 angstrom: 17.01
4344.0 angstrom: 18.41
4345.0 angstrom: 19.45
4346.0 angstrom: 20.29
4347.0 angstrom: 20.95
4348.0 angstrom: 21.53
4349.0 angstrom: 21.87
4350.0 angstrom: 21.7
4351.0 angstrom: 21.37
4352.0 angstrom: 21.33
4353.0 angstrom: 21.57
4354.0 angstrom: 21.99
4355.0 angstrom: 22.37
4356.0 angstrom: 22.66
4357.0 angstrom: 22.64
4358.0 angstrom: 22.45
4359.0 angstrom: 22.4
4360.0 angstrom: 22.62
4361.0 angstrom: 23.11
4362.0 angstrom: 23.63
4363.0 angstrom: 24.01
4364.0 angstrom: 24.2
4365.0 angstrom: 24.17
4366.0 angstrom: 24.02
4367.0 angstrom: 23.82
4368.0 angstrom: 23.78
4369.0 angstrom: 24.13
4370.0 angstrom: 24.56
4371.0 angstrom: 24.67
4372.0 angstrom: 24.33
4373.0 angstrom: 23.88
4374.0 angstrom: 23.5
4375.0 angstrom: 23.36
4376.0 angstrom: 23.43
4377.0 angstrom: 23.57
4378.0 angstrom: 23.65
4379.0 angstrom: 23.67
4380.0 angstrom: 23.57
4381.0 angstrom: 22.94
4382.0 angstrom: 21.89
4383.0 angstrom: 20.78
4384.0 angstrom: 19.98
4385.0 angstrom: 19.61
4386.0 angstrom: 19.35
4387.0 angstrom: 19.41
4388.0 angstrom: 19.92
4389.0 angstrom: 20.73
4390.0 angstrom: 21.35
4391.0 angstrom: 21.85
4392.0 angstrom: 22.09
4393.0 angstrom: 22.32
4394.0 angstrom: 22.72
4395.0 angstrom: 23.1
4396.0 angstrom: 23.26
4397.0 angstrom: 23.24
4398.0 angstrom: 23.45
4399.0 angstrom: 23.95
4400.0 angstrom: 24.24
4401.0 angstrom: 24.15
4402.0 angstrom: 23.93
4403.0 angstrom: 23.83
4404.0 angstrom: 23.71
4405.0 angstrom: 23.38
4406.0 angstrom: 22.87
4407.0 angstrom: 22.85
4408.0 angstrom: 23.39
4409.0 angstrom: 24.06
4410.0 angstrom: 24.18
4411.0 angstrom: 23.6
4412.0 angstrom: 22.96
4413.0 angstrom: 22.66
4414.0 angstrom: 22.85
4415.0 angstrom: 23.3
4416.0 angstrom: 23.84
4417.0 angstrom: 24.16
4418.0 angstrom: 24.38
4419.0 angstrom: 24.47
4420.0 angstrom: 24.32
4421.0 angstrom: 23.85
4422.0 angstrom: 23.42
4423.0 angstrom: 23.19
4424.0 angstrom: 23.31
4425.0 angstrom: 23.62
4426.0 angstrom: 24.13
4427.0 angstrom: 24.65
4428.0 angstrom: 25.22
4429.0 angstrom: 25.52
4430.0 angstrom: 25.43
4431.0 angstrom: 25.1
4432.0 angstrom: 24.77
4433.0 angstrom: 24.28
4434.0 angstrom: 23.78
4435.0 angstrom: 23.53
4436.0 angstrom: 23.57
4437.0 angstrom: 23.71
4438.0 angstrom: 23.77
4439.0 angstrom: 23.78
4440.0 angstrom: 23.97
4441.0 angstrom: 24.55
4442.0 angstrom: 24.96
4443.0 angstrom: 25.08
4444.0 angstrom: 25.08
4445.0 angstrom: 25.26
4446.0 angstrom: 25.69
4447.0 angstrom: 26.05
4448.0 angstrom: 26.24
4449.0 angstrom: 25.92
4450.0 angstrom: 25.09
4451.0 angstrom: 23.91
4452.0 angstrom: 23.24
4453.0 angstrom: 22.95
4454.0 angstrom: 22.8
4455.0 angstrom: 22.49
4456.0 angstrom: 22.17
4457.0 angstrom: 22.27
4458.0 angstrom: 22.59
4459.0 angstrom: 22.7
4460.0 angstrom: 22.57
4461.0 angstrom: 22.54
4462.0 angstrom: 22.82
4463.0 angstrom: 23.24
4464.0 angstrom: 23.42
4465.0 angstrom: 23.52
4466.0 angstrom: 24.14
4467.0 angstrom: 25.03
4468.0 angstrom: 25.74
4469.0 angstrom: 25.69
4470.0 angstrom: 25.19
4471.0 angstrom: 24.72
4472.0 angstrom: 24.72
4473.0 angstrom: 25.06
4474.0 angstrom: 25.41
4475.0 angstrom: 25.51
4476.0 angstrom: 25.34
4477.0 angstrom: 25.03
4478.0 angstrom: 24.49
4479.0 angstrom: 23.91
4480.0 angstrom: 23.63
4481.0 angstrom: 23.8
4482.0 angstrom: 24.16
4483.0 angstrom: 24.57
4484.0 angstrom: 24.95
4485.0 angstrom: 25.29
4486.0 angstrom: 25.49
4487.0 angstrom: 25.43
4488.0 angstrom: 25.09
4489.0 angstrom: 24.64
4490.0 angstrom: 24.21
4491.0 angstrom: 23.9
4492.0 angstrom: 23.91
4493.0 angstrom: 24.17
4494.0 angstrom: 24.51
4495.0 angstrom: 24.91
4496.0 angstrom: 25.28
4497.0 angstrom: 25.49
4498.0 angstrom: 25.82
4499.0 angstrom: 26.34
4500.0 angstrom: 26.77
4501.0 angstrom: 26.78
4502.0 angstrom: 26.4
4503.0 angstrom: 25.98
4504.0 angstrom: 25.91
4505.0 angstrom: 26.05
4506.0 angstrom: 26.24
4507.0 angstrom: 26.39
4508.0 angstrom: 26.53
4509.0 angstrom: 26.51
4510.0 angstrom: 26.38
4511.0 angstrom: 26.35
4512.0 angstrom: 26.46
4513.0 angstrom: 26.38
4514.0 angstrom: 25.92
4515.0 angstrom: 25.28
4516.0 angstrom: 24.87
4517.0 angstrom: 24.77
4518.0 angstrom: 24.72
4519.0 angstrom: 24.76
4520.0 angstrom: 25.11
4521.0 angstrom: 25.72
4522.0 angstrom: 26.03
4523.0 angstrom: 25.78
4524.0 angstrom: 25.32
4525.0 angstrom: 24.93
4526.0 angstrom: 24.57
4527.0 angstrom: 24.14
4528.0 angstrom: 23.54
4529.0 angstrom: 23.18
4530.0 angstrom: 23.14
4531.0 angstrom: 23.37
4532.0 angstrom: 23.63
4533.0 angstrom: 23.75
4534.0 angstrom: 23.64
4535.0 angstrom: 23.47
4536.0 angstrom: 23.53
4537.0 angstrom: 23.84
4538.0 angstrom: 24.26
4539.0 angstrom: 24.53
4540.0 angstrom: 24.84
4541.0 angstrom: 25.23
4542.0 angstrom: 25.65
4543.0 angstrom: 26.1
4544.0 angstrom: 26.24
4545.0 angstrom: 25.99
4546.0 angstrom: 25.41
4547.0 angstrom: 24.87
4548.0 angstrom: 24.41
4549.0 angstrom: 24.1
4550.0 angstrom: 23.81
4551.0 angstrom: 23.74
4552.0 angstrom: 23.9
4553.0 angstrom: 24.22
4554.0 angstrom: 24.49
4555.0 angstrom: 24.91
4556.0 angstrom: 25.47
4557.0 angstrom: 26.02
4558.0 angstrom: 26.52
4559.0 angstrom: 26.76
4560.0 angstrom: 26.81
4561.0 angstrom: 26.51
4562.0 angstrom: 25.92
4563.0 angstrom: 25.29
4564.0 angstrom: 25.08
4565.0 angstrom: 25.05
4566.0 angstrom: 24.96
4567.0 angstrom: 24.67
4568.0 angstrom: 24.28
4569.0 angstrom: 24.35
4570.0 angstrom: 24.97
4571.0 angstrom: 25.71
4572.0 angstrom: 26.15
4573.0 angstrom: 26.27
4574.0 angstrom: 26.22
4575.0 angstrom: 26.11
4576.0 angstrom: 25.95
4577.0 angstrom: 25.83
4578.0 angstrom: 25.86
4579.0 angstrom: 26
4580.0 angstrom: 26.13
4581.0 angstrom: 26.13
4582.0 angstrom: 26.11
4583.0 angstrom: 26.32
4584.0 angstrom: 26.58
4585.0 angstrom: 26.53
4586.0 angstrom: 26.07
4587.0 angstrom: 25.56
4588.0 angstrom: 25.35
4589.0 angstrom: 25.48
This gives -0.8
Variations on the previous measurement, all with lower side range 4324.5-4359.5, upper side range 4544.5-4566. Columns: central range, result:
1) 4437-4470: -1.8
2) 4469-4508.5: -2.6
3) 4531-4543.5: 0.2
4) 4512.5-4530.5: -0.4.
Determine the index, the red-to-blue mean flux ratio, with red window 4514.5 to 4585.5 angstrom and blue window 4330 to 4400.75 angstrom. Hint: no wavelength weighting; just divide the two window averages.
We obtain 1.16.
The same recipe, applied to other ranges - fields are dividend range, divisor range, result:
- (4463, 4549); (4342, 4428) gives 1.10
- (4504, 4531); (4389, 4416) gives 1.09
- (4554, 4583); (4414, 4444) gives 1.06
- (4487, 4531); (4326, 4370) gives 1.20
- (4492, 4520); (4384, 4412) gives 1.14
